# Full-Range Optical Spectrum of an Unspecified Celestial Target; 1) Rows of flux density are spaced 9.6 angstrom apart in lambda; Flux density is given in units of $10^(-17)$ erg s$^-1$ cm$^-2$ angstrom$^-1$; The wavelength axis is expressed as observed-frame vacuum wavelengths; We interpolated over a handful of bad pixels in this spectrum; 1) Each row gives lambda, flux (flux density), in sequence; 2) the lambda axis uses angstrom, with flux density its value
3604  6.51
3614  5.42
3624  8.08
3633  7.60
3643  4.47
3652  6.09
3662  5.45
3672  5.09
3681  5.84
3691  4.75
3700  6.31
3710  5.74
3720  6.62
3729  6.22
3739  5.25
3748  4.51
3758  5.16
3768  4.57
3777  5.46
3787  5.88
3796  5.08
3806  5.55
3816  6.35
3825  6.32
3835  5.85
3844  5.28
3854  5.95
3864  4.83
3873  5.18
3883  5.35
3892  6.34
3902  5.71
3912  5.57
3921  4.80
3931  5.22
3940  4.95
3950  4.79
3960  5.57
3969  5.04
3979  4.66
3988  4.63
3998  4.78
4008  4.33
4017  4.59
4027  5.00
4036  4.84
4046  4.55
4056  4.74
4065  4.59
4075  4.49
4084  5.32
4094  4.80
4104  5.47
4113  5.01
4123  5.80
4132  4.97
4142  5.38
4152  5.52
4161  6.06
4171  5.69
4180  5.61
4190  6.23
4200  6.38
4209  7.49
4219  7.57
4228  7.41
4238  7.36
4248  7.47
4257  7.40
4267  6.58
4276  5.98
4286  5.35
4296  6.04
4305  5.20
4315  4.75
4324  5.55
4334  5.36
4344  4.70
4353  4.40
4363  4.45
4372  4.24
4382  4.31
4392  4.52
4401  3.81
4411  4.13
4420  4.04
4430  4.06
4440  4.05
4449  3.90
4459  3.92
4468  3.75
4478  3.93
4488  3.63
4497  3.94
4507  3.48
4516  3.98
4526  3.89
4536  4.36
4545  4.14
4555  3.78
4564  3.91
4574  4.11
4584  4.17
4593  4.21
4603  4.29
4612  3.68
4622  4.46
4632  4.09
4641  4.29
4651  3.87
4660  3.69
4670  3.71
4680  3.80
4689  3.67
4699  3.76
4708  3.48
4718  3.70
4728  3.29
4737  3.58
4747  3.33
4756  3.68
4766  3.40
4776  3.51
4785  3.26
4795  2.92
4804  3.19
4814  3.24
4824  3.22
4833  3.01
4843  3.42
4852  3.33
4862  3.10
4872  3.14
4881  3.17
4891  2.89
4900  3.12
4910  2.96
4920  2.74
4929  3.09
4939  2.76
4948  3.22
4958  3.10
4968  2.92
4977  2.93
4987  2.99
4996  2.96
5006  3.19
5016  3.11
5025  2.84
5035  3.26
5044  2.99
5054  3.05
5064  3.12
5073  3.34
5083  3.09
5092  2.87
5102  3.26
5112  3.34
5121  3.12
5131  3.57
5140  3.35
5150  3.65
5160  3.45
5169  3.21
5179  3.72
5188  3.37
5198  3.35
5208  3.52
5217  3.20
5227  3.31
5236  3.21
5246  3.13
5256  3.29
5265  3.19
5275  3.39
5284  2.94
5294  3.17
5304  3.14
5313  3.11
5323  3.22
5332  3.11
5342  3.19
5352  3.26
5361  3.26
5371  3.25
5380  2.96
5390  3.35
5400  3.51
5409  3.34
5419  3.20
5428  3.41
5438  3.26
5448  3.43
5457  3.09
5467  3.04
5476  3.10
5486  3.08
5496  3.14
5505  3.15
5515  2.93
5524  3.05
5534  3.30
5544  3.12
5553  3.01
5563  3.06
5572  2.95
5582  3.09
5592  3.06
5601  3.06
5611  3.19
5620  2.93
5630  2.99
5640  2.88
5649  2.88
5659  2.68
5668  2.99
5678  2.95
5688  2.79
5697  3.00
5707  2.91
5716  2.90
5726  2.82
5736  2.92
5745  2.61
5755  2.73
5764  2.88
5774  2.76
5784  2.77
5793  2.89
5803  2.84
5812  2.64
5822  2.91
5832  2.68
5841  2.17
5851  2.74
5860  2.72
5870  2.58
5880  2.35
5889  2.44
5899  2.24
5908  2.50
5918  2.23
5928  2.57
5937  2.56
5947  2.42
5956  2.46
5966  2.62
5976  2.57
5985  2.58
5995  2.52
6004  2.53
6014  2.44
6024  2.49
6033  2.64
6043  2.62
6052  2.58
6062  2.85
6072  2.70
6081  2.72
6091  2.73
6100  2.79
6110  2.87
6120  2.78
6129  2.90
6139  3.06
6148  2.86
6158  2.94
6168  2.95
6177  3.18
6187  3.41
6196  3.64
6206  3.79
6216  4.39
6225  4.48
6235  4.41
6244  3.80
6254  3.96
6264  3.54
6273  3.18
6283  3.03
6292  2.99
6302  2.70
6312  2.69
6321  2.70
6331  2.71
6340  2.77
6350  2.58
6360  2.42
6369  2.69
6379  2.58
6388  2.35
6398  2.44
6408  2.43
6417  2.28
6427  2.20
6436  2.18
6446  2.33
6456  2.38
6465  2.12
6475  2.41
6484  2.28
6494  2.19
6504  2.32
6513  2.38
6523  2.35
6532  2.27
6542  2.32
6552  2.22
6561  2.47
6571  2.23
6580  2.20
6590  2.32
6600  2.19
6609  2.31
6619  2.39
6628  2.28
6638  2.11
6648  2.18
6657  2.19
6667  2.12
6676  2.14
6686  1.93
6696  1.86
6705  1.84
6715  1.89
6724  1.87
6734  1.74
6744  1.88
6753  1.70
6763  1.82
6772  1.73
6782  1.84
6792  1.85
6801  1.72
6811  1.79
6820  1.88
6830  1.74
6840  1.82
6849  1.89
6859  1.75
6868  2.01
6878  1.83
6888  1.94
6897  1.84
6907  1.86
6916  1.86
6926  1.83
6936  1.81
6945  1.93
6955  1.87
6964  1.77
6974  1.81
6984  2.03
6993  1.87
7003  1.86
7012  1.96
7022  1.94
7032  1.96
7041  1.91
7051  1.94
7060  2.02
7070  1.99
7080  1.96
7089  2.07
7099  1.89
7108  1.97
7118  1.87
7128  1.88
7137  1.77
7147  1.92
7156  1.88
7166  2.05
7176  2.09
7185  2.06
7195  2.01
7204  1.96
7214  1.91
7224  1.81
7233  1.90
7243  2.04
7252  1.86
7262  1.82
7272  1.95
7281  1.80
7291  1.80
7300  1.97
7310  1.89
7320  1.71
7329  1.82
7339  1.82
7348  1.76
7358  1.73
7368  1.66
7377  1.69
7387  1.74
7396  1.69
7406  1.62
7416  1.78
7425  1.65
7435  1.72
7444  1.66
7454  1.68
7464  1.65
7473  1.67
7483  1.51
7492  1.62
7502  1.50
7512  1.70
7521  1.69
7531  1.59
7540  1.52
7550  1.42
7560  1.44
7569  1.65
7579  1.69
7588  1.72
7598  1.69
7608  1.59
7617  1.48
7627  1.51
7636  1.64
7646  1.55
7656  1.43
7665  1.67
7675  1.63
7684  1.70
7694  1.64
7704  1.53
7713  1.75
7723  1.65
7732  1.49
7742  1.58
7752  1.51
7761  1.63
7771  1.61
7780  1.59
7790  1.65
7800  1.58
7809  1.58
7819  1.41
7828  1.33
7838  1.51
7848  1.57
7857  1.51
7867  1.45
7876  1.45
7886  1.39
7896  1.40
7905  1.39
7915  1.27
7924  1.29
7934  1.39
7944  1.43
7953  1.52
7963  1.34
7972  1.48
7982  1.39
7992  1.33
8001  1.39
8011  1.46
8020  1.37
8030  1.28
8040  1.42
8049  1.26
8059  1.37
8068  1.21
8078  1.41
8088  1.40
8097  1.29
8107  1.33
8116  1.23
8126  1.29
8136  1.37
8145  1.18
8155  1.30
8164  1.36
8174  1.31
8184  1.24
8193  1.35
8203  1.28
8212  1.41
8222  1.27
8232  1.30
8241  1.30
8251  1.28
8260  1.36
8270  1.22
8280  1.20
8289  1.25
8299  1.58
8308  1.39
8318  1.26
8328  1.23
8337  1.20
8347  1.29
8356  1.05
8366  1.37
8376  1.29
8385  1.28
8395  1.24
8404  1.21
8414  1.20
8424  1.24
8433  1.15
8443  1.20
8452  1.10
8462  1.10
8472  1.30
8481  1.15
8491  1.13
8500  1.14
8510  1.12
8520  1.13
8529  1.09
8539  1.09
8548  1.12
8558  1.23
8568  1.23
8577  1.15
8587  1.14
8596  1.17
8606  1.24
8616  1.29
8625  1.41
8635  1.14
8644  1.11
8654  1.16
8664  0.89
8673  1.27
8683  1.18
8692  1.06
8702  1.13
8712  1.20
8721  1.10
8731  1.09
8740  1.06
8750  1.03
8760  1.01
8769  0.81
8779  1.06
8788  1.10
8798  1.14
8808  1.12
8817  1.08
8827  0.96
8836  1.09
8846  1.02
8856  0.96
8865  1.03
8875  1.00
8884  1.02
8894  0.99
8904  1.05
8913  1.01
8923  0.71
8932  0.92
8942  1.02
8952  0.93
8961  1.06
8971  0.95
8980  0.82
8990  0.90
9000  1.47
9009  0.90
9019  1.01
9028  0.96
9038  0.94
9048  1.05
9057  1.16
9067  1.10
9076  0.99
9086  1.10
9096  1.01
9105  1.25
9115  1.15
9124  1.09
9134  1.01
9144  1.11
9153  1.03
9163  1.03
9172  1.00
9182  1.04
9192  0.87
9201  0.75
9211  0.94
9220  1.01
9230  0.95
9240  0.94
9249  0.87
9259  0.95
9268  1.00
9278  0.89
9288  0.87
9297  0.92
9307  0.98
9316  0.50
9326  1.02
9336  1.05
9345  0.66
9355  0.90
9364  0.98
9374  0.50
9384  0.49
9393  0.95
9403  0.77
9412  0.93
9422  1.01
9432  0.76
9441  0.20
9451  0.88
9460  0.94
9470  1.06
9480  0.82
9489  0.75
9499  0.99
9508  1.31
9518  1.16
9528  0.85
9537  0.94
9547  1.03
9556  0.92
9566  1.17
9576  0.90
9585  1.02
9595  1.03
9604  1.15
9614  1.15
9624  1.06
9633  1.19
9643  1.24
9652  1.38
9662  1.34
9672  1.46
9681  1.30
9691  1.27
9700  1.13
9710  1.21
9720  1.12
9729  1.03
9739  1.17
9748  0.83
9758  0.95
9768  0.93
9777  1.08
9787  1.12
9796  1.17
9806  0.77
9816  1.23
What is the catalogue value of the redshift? 1.22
